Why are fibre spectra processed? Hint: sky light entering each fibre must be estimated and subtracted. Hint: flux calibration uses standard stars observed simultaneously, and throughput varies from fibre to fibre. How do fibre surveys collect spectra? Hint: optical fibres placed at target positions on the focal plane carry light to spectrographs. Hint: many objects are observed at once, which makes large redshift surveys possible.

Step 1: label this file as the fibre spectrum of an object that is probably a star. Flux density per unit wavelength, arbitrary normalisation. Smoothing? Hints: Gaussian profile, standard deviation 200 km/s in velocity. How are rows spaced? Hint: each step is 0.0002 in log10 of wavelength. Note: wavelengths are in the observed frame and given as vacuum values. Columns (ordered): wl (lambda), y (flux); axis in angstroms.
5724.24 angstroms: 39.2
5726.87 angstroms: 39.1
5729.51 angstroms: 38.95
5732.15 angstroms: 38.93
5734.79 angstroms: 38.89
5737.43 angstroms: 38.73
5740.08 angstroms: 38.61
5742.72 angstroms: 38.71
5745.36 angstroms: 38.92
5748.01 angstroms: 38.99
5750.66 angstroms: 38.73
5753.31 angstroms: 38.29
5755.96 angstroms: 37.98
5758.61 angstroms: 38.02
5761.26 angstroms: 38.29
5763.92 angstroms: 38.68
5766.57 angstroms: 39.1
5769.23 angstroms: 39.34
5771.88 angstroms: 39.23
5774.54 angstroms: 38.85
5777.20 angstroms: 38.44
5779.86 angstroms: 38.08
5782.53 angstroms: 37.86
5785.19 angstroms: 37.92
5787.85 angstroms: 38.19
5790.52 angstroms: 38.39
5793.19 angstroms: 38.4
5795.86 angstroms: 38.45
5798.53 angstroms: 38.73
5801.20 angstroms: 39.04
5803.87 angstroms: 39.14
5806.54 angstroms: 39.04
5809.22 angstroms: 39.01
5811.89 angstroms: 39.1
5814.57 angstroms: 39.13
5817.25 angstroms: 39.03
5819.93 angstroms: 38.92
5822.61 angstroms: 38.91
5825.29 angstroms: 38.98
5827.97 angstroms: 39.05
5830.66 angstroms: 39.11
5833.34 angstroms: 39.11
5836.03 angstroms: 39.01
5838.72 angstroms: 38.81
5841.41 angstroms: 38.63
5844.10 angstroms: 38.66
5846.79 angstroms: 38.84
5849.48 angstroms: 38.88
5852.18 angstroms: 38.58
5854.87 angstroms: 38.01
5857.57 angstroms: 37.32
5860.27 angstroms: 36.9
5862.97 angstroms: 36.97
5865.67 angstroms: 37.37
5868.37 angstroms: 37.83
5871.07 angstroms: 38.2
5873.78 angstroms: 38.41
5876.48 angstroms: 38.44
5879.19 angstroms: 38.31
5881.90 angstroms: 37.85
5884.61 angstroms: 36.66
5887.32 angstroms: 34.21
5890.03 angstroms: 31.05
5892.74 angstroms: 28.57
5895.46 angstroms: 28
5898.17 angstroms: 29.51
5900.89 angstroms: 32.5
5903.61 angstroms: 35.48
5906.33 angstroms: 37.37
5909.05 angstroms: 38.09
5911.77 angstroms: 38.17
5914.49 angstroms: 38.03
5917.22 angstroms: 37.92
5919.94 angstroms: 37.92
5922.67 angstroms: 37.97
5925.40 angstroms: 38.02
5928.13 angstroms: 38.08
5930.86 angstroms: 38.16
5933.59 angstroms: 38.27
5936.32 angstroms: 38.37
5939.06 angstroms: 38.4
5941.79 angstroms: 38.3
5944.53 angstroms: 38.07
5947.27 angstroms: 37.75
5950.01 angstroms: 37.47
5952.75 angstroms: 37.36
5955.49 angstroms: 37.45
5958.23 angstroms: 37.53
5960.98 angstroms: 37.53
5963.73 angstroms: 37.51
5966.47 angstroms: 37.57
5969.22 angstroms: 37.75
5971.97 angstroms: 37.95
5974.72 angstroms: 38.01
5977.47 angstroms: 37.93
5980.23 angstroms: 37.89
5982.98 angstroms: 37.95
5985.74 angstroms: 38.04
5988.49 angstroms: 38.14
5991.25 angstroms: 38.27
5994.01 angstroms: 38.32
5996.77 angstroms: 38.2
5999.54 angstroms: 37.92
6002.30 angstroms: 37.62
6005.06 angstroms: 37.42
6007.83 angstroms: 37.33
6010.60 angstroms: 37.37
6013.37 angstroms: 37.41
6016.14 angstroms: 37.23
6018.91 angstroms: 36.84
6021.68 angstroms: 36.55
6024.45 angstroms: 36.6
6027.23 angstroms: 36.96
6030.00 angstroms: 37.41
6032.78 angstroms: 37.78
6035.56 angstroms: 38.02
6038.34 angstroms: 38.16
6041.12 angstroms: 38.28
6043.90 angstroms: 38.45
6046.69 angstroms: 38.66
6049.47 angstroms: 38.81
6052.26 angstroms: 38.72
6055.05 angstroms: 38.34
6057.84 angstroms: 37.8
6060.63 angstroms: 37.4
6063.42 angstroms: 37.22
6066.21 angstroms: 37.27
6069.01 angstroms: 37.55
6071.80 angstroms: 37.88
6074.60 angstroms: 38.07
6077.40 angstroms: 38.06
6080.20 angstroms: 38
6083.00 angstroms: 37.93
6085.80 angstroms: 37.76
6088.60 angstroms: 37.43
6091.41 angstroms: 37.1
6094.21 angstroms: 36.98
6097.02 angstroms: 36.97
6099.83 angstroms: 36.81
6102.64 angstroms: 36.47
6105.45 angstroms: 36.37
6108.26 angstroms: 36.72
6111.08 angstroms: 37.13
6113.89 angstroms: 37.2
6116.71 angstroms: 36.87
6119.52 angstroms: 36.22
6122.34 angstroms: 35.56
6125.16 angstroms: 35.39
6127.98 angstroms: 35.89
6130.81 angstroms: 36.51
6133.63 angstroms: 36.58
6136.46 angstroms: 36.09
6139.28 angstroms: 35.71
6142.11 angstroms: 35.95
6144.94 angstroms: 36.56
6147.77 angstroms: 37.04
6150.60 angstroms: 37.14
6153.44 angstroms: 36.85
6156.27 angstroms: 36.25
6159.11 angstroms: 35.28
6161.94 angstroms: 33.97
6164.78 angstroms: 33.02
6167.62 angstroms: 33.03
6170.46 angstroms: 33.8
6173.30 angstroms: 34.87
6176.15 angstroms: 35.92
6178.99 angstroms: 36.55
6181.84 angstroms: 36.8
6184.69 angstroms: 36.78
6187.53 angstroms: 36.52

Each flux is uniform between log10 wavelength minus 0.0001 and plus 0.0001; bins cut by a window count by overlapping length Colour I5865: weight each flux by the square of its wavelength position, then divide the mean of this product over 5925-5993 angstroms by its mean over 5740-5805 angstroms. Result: 1.05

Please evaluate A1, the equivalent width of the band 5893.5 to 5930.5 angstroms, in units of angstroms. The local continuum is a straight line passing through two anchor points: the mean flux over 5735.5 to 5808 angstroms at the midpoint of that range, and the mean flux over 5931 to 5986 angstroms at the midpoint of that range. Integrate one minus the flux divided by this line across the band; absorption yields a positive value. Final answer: 2.1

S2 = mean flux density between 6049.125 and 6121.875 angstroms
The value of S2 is 37.4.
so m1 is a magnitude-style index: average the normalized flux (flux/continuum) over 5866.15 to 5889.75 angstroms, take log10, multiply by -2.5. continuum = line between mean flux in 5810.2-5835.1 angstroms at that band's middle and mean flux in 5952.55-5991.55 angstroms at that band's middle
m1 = 0.040 mag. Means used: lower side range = 39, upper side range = 37.8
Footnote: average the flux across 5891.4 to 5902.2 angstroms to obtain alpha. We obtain 29.6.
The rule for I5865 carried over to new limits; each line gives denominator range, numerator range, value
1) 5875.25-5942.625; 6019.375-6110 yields 1.10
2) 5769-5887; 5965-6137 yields 1.05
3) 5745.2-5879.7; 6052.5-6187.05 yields 1.05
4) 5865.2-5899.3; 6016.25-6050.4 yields 1.14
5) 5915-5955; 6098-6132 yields 1.02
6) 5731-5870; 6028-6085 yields 1.07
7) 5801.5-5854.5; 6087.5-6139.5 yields 1.03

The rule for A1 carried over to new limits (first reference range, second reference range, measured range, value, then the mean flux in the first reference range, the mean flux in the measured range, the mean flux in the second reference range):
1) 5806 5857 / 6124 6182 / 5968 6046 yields -1.3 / 38.9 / 37.7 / 35.6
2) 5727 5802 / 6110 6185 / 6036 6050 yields -0.7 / 38.6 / 38.4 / 35.9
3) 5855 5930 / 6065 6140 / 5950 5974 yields -0.8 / 36.2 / 37.6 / 36.9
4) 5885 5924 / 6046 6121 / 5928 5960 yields -2.4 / 34.7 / 37.9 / 37.5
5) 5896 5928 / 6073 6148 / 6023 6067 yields -1.5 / 36.3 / 37.9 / 36.8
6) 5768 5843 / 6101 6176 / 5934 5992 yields -0.7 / 38.8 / 37.9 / 35.9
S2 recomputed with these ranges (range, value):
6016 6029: 36.8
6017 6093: 37.7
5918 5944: 38.2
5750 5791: 38.5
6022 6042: 37.5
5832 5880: 38.2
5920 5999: 37.9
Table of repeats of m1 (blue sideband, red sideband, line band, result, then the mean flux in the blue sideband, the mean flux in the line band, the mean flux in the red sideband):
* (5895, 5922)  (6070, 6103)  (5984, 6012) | -0.038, 35.6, 37.9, 37.5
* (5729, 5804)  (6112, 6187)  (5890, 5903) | 0.243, 38.6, 30.1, 35.9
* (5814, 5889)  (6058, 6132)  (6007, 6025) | 0.010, 38.2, 37.1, 37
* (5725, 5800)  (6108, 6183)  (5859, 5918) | 0.060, 38.6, 35.7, 35.9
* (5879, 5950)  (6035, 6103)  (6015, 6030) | 0.012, 36.2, 36.9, 37.8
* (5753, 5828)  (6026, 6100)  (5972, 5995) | 0.000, 38.7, 38.1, 37.8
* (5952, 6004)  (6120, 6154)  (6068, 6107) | -0.019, 37.8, 37.4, 36.2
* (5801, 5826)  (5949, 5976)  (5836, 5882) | 0.013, 39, 38.2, 37.6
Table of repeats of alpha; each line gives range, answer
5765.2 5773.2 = 39.3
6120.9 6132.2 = 35.8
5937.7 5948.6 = 38.1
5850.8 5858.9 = 38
